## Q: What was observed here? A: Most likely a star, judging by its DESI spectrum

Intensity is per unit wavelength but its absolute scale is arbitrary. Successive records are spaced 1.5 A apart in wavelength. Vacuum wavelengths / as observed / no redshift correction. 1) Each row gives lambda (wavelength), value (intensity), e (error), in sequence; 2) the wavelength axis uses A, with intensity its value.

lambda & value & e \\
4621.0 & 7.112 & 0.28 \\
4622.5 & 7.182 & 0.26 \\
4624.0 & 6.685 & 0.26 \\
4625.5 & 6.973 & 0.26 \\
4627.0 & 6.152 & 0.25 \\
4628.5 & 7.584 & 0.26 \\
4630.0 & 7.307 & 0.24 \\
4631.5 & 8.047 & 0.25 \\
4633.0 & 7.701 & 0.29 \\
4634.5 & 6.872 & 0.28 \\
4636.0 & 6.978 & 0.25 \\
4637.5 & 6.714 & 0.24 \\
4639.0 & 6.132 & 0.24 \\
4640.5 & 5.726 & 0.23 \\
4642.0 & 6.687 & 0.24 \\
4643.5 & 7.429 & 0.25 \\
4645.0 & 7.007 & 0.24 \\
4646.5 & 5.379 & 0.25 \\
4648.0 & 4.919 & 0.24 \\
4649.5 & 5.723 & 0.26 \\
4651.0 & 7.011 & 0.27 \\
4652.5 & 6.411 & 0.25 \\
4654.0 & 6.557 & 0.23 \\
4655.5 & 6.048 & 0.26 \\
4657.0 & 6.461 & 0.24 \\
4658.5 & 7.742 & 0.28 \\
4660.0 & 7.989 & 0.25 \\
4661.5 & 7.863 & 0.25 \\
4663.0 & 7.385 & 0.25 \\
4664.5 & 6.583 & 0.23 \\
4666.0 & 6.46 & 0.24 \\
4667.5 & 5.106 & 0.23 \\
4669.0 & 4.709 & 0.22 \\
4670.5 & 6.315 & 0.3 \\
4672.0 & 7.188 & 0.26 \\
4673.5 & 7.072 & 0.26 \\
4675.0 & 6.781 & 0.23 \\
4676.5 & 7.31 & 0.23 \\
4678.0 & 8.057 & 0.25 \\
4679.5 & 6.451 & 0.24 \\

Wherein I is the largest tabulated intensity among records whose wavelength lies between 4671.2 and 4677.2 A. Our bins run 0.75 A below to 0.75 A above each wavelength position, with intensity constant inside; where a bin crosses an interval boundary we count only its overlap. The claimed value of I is 7.31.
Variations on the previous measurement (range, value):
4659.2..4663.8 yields 7.989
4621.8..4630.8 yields 7.584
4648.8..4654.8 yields 7.011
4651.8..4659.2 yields 7.742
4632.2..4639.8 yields 7.701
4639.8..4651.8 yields 7.429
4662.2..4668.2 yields 7.385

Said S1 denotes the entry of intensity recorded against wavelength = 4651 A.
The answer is 7.011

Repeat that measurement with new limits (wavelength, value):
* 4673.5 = 7.072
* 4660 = 7.989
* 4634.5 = 6.872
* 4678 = 8.057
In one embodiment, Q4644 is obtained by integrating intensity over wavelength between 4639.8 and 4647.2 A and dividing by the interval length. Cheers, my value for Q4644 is 6.46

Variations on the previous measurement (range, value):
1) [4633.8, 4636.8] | 6.92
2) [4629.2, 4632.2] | 7.67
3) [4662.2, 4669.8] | 6.06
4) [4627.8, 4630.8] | 7.45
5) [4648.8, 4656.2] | 6.36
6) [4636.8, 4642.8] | 6.32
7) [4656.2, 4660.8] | 7.39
